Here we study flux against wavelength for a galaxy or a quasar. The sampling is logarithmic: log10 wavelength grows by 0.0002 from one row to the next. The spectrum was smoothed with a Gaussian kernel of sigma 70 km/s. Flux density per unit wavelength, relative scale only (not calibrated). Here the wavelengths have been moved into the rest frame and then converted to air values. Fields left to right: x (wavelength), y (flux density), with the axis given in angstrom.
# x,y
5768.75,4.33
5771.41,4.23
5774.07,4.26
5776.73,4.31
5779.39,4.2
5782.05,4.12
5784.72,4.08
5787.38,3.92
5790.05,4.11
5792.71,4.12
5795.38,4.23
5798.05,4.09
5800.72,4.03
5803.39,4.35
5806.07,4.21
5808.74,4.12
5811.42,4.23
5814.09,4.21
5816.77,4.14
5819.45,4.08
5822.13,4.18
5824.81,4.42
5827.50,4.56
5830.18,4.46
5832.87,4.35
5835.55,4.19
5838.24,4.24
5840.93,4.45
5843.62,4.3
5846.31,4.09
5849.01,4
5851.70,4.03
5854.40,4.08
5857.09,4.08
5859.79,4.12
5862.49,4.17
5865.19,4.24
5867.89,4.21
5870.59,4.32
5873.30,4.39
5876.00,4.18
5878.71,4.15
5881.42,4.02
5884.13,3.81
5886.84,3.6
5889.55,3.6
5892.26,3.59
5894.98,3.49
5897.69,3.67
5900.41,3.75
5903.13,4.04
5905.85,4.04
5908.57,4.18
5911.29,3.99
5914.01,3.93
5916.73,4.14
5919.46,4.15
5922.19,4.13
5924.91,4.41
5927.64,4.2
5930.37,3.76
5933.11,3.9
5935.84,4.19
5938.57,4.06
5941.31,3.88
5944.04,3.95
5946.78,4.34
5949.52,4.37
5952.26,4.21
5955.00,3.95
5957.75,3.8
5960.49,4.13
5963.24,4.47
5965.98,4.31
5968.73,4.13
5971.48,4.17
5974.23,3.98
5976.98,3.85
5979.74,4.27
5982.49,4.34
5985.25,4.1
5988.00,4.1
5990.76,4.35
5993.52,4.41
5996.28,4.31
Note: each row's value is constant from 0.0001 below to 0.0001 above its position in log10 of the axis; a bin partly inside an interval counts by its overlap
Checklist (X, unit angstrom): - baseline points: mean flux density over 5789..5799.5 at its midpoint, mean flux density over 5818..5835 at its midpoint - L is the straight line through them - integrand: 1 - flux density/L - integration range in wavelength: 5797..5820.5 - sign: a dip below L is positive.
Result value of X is 0.3 angstrom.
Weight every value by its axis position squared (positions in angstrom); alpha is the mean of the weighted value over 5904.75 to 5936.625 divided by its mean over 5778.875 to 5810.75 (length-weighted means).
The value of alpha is 1.03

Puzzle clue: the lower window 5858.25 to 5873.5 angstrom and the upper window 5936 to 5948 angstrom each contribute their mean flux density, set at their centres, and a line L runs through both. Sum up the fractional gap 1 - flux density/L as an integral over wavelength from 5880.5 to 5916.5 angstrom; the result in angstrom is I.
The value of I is 2.8 angstrom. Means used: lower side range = 4.23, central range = 3.83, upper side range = 4.07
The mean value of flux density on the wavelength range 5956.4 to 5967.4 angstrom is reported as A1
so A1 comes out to 4.18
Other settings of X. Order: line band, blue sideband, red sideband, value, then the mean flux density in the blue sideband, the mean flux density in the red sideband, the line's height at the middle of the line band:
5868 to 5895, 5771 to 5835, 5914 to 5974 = 1.36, 4.21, 4.12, 4.16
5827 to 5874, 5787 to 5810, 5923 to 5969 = -1.09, 4.14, 4.12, 4.13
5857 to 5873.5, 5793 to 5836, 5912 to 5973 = -0.11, 4.24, 4.12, 4.19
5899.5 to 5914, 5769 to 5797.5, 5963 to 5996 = 0.64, 4.16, 4.2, 4.19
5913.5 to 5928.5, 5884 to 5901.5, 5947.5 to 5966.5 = -1.16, 3.63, 4.18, 3.87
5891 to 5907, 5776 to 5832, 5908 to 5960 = 1.37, 4.2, 4.08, 4.11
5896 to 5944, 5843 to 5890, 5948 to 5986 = 1.16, 4.08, 4.15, 4.12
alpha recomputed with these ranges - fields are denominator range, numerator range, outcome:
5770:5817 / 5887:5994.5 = 1.02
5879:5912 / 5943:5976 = 1.11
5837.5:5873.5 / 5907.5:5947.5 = 1.00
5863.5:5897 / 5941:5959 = 1.06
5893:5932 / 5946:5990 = 1.06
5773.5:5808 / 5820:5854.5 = 1.04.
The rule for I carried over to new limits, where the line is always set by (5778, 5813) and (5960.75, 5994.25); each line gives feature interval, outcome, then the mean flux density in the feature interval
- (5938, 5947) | 0.36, 4.02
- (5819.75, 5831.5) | -0.64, 4.38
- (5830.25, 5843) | -0.52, 4.32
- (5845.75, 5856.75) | 0.29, 4.05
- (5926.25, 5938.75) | 0.50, 4.02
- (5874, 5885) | 0.26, 4.07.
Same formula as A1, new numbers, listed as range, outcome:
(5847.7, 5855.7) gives 4.04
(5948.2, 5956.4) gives 4.17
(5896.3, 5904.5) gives 3.82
